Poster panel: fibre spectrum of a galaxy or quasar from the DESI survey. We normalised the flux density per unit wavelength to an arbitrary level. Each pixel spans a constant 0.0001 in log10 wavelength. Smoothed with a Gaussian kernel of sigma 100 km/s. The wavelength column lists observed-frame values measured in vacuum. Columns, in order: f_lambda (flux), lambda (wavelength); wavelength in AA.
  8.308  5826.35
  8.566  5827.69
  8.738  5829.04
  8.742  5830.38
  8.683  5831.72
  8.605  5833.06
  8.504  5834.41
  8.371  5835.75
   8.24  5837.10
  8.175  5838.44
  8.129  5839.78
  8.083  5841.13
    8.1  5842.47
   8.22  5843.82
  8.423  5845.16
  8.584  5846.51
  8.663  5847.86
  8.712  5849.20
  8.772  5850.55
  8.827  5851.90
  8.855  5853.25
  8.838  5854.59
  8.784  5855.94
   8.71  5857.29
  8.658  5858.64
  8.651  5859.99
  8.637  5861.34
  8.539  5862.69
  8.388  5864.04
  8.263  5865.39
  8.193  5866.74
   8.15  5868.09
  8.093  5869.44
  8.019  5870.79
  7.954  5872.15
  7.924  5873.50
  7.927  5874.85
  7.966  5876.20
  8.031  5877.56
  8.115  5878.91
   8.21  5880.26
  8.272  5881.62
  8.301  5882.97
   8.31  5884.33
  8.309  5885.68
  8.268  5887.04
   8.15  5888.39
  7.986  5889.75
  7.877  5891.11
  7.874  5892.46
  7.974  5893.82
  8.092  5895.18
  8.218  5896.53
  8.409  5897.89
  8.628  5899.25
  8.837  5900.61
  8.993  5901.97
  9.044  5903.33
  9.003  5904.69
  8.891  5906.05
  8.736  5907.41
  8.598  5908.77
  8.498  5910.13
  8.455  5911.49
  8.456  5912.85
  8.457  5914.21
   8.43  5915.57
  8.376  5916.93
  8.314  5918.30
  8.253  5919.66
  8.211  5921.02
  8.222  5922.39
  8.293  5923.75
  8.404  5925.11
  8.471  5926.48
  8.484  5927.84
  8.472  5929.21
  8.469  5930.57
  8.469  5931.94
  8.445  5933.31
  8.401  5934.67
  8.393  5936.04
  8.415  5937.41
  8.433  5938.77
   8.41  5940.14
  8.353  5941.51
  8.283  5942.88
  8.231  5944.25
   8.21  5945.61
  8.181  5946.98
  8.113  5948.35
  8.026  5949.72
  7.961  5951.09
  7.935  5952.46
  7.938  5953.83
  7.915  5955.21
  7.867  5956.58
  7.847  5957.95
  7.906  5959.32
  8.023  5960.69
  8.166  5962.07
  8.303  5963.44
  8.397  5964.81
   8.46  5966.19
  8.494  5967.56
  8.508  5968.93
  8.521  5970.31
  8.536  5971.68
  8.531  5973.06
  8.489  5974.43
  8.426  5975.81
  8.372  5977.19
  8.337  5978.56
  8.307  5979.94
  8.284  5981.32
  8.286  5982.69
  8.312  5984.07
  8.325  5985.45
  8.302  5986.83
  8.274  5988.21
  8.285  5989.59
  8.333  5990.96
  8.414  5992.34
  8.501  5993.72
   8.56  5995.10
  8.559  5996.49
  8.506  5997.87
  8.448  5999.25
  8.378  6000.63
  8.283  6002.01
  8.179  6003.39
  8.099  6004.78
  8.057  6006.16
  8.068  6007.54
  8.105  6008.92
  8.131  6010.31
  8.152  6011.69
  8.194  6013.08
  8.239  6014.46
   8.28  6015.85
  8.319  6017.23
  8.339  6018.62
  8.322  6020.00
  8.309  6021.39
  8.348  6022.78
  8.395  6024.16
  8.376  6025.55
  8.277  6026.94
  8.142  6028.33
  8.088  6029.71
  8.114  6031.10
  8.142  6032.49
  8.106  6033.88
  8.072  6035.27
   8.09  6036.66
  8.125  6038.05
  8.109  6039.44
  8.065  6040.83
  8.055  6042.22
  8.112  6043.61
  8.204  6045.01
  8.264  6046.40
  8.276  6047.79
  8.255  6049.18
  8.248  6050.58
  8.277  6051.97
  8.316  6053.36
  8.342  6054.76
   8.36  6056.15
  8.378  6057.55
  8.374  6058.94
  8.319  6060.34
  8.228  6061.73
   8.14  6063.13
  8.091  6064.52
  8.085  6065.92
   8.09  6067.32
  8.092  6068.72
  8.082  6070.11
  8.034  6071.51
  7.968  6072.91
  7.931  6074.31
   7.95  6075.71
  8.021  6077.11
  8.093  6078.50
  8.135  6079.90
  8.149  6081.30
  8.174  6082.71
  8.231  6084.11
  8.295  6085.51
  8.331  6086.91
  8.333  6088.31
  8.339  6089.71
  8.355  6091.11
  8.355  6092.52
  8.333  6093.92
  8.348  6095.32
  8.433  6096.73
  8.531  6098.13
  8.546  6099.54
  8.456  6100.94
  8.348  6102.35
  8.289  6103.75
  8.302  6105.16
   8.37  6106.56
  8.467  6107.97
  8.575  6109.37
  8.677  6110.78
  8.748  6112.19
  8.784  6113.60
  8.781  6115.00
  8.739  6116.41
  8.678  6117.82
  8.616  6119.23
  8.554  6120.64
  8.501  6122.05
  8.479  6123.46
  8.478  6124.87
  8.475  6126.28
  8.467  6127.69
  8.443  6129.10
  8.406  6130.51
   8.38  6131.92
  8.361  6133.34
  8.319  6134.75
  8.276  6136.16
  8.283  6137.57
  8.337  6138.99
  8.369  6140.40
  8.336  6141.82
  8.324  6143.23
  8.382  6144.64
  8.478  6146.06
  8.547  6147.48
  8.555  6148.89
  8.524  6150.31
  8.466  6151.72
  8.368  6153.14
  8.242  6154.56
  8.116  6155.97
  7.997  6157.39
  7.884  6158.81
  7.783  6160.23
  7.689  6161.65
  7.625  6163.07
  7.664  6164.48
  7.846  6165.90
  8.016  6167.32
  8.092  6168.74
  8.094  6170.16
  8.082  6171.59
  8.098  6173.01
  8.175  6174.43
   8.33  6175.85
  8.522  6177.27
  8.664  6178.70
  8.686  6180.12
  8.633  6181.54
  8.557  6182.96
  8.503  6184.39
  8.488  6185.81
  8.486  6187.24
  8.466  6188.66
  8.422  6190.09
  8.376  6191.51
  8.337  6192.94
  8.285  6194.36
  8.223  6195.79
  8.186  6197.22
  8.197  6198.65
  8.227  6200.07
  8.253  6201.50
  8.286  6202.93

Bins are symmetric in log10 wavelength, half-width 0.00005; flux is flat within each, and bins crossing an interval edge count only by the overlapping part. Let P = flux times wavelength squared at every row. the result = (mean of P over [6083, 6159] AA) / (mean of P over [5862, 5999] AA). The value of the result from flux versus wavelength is 1.08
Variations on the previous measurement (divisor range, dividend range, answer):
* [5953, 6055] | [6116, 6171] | 1.05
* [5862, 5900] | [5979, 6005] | 1.06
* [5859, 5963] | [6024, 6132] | 1.06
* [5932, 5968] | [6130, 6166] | 1.07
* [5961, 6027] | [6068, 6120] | 1.04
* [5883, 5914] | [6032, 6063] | 1.02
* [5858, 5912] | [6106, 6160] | 1.10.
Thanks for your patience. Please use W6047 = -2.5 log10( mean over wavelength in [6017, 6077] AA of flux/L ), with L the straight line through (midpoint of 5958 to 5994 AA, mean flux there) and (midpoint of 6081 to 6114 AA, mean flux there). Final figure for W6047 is 0.03 mag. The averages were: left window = 8.34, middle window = 8.19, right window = 8.4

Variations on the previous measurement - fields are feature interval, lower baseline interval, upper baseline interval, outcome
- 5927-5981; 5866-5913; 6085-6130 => 0.01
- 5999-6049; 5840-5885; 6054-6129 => 0.02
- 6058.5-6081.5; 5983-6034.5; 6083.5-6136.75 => 0.04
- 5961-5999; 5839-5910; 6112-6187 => 0.00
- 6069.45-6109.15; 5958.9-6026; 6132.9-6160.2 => 0.01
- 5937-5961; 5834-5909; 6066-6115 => 0.03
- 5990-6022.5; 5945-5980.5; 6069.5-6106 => -0.01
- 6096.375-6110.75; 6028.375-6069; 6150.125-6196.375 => -0.03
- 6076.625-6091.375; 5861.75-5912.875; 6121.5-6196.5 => 0.01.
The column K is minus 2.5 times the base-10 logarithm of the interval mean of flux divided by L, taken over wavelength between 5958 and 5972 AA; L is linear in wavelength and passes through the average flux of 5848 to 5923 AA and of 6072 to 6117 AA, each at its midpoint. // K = 0.01 mag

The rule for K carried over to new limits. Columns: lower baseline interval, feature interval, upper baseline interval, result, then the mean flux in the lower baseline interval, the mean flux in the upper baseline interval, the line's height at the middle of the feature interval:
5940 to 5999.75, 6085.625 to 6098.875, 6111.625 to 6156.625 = 0.01 mag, 8.28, 8.46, 8.42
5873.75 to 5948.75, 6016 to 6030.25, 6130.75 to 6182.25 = 0.00 mag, 8.36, 8.24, 8.3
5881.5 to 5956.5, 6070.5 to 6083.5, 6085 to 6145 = 0.05 mag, 8.34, 8.45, 8.43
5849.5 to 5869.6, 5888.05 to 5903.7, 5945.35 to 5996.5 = 0.02 mag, 8.57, 8.26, 8.47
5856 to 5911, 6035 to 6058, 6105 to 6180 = 0.02 mag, 8.35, 8.34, 8.34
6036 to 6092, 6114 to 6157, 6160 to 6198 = -0.03 mag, 8.18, 8.24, 8.22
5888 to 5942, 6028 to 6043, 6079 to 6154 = 0.04 mag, 8.42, 8.43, 8.43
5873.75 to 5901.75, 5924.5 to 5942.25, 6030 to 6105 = -0.03 mag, 8.2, 8.21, 8.2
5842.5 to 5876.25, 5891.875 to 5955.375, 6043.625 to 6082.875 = 0.00 mag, 8.43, 8.17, 8.35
